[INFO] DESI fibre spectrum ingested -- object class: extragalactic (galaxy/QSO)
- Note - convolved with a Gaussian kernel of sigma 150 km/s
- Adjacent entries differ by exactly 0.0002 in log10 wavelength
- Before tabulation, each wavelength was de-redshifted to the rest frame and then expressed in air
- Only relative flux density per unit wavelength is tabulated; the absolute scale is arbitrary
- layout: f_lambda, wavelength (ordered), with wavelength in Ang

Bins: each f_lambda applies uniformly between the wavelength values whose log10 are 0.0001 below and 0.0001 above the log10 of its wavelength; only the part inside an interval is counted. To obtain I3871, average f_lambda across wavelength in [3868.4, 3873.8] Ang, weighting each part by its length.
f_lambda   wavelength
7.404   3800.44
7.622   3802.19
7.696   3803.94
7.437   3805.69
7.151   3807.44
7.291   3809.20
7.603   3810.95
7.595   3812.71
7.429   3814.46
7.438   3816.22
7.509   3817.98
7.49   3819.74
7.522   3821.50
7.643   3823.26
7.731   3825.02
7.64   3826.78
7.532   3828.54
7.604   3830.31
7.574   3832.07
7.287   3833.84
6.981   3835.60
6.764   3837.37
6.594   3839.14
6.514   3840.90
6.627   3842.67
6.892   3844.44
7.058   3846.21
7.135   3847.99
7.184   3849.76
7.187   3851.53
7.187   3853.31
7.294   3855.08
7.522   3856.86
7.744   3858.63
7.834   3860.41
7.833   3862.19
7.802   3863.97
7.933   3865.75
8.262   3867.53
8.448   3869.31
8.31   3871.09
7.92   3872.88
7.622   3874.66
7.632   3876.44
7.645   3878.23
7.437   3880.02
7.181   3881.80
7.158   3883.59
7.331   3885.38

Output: 8.22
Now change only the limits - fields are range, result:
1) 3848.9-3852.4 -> 7.19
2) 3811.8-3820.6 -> 7.49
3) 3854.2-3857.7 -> 7.4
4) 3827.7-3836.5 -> 7.39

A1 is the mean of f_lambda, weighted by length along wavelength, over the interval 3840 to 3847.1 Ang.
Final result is 6.78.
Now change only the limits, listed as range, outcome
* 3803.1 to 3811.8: 7.44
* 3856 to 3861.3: 7.71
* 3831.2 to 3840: 7.04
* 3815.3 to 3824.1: 7.51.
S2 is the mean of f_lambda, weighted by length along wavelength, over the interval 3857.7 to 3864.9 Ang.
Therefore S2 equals 7.8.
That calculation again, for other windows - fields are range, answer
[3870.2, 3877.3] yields 7.88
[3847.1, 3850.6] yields 7.16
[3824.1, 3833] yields 7.61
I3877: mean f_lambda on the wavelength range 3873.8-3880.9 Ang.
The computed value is 7.58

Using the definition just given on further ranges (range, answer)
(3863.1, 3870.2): 8.12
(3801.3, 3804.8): 7.66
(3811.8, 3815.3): 7.52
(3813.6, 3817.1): 7.42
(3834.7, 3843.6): 6.7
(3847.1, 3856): 7.2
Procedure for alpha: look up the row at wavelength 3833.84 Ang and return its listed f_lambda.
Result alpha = 7.287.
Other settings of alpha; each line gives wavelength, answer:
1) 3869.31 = 8.448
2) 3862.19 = 7.833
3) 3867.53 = 8.262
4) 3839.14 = 6.594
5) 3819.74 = 7.49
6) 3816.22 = 7.438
